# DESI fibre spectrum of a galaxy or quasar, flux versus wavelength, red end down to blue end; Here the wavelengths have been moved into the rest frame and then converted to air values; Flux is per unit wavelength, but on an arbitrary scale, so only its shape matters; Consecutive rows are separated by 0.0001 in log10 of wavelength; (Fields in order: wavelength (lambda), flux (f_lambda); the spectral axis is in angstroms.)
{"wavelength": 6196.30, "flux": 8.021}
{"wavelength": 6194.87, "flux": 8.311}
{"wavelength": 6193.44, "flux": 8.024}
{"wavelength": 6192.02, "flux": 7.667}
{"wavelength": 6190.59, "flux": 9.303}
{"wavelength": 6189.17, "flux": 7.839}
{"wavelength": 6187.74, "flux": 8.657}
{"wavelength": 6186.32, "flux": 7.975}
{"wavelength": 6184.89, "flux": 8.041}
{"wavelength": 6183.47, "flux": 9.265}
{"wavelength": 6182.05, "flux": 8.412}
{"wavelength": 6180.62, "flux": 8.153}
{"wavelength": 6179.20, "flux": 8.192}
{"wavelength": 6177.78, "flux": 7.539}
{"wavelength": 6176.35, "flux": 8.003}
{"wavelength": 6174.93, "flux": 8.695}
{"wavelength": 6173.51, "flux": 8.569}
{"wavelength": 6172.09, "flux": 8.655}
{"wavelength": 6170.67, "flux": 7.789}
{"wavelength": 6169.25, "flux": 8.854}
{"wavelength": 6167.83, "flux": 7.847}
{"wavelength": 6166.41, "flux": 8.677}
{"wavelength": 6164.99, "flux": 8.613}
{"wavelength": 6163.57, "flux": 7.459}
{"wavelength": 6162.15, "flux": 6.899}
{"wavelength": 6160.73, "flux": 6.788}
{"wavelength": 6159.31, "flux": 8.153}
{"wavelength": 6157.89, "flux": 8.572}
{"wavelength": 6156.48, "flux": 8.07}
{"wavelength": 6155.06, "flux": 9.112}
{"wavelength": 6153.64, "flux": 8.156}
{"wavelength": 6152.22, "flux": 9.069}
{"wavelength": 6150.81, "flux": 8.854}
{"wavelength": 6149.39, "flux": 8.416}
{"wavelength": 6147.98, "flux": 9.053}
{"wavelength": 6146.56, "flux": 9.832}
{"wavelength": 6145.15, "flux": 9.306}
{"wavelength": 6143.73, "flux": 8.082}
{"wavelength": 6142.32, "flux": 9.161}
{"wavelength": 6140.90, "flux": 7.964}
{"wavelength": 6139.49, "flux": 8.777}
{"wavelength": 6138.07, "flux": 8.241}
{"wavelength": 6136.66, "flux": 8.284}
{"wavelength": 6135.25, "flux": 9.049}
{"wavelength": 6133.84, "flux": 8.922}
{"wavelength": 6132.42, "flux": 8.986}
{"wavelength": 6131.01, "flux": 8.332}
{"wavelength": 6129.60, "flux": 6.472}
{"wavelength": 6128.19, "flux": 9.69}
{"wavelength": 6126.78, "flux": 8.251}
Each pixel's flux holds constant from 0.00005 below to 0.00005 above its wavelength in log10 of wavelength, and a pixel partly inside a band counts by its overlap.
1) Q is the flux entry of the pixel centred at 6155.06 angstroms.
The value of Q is 9.112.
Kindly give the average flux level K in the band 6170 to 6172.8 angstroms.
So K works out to 8.23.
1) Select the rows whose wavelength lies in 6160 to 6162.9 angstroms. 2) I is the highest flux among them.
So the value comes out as 6.899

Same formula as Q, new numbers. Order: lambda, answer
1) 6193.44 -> 8.024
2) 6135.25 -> 9.049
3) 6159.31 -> 8.153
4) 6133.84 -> 8.922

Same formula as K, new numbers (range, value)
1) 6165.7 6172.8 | 8.37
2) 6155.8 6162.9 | 7.7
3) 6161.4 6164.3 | 7.18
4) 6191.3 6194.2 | 7.85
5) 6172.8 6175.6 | 8.64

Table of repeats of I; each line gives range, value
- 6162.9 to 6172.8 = 8.854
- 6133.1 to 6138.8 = 9.049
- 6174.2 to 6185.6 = 9.265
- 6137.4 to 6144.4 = 9.161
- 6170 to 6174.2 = 8.655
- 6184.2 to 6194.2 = 9.303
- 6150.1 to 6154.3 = 9.069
